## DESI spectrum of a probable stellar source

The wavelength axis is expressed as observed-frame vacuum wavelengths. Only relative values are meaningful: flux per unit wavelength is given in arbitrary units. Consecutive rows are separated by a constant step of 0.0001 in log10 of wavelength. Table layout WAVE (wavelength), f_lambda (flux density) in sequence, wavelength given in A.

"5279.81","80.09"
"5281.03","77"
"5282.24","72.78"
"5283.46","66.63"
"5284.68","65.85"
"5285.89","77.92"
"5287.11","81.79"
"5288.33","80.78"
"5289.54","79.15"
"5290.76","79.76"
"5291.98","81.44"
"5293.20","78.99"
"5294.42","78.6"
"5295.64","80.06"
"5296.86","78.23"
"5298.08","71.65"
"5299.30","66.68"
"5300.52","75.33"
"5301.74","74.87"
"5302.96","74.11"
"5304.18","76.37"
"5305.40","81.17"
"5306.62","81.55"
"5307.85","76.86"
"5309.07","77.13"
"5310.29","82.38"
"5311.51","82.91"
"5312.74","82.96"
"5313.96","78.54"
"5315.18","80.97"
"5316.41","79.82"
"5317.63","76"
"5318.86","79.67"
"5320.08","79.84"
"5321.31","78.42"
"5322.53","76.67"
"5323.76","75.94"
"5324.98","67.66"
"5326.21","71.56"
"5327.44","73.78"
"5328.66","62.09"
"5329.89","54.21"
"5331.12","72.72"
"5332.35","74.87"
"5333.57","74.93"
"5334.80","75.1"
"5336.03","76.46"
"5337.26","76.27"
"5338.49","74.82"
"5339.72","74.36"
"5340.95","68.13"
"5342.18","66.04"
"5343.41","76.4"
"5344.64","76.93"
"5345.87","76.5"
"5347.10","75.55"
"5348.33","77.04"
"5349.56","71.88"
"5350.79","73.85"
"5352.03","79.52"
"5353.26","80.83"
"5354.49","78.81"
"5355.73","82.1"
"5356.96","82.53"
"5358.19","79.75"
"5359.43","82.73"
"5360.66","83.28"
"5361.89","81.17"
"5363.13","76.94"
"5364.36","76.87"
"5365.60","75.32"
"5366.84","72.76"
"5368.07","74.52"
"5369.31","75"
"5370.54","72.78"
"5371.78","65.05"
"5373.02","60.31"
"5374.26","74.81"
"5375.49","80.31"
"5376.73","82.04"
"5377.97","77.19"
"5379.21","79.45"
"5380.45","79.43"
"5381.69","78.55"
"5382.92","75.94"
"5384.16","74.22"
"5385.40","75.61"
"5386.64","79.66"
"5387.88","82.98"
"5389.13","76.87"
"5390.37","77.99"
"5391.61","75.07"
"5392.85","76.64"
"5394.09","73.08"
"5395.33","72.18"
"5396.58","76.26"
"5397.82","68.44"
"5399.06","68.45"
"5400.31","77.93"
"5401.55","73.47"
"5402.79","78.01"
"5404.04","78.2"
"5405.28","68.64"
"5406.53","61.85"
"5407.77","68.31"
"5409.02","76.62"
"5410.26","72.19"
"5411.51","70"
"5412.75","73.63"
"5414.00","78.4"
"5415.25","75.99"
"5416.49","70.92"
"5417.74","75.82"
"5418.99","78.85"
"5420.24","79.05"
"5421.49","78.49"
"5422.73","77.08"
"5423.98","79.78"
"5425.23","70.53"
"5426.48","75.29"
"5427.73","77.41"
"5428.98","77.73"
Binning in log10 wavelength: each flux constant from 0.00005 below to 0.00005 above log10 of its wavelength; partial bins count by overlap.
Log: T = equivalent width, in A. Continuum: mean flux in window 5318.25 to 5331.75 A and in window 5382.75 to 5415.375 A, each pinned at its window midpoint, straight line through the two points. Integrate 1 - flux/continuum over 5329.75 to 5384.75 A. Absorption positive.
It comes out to -2.0 A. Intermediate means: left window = 72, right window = 74.3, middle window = 75.7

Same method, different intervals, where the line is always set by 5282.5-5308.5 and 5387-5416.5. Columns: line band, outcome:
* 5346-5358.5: -0.5 A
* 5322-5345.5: 1.1 A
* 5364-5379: 0.1 A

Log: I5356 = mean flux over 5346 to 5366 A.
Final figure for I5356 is 78.6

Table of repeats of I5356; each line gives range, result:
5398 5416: 72.9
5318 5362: 75.3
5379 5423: 75.1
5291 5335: 76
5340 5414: 75.4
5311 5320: 80.1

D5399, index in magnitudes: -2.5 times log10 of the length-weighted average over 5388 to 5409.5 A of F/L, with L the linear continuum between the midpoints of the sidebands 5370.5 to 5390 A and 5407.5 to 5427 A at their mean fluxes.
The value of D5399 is 0.03 mag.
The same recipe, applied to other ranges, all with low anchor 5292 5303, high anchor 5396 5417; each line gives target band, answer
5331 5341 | 0.00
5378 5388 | -0.06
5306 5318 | -0.06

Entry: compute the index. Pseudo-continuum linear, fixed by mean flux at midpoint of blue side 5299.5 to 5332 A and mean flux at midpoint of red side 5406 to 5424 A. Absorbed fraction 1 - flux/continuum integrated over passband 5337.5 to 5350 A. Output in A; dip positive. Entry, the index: 0.25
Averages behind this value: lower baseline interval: 75.8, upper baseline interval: 74.4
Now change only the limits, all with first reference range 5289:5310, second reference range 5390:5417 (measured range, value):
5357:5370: -0.6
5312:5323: -0.4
